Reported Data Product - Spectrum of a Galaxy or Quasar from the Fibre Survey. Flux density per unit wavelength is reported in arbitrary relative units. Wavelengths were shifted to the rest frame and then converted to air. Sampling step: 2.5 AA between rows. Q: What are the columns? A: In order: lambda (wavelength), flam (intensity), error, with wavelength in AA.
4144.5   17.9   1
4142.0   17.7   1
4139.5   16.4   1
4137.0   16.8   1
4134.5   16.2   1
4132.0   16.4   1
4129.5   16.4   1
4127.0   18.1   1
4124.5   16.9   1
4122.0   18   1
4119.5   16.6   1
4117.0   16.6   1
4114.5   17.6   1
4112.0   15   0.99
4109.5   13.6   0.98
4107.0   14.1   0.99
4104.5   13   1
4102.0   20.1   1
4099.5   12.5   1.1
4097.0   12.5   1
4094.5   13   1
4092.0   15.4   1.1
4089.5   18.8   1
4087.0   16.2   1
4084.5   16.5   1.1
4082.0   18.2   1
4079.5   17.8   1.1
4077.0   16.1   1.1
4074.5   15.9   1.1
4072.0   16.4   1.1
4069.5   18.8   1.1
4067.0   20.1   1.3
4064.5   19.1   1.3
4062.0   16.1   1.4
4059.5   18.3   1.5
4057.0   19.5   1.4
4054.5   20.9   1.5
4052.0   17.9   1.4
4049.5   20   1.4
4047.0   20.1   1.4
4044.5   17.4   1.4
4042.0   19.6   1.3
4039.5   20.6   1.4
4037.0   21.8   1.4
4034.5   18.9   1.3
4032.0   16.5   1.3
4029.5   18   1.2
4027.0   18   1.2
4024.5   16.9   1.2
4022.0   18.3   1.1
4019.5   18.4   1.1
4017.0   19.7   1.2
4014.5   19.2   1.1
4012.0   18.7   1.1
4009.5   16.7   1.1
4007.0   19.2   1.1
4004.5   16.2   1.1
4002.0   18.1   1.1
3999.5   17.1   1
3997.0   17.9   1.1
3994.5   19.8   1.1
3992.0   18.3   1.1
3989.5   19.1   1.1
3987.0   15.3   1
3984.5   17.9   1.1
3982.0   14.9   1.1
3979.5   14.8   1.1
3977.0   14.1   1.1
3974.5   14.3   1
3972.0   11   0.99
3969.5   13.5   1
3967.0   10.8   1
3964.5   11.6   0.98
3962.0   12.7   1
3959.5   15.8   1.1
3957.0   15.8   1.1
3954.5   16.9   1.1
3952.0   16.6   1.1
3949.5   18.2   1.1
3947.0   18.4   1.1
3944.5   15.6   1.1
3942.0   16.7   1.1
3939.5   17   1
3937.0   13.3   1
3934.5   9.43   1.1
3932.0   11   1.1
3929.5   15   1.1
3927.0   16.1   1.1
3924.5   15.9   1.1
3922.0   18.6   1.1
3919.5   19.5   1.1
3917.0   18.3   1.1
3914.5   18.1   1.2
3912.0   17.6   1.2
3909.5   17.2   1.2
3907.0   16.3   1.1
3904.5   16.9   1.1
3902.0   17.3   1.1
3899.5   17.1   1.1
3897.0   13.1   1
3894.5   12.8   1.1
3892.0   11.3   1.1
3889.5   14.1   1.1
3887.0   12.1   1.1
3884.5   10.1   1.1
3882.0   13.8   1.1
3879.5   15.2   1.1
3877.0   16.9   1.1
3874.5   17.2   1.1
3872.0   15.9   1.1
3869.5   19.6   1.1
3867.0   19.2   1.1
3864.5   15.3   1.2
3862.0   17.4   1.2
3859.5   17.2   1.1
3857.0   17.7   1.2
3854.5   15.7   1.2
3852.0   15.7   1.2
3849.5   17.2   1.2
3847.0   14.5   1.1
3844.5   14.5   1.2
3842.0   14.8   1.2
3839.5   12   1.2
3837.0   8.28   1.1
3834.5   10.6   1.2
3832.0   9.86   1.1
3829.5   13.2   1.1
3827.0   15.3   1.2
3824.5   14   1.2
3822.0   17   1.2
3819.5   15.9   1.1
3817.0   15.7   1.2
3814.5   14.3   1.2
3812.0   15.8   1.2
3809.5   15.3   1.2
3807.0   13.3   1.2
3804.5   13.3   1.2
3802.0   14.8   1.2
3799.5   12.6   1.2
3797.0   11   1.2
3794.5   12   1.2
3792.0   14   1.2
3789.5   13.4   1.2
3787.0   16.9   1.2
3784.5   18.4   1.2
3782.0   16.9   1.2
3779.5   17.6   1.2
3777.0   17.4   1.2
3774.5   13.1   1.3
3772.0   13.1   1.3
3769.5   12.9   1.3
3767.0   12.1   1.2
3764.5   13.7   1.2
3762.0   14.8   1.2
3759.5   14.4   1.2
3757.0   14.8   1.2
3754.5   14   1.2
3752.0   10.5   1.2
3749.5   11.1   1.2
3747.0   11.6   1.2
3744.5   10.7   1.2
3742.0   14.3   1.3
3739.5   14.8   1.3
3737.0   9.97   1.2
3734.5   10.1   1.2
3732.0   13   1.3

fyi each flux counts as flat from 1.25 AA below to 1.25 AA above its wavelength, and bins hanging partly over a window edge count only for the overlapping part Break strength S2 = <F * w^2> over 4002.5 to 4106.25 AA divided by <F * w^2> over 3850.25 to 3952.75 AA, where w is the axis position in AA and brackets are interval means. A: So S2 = 1.21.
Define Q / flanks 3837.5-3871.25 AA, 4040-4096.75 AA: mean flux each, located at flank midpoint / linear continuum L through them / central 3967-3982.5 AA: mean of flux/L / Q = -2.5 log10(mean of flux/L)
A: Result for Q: 0.25 mag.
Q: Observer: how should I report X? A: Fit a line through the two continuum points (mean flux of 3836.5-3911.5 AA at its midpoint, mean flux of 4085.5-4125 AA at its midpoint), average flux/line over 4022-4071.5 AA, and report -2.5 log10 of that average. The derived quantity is -0.21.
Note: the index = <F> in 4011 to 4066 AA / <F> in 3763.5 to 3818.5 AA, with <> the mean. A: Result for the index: 1.3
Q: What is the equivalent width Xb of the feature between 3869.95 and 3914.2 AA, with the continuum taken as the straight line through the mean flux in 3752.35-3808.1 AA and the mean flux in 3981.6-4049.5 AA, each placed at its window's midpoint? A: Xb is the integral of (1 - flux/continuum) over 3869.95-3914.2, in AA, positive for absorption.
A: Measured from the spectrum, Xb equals 2.8 AA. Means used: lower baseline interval 14.2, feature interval 15.1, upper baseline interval 18.3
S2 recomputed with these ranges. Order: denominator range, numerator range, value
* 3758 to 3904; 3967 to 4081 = 1.33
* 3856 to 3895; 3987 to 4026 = 1.26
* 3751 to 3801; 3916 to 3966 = 1.19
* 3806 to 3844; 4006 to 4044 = 1.51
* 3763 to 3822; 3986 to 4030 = 1.39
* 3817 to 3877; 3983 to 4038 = 1.30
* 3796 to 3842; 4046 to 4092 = 1.52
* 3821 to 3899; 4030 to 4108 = 1.33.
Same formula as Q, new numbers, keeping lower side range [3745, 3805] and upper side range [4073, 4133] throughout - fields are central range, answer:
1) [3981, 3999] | -0.15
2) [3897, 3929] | -0.16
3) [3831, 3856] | 0.08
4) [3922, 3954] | -0.03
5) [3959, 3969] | 0.20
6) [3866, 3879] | -0.21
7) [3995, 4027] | -0.17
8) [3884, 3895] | 0.20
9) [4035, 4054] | -0.25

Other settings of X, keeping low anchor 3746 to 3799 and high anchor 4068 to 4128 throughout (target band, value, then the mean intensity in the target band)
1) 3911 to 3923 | -0.23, 18.4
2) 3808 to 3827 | -0.08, 15.4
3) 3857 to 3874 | -0.19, 17.4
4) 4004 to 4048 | -0.19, 18.6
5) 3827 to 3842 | 0.24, 11.5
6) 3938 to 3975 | 0.01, 15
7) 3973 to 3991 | -0.02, 15.7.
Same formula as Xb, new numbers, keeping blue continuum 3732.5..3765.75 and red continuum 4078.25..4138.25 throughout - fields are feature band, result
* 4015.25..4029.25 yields -2.7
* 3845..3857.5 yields -2.1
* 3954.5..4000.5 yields -1.3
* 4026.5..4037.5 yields -2.2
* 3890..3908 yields -1.0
